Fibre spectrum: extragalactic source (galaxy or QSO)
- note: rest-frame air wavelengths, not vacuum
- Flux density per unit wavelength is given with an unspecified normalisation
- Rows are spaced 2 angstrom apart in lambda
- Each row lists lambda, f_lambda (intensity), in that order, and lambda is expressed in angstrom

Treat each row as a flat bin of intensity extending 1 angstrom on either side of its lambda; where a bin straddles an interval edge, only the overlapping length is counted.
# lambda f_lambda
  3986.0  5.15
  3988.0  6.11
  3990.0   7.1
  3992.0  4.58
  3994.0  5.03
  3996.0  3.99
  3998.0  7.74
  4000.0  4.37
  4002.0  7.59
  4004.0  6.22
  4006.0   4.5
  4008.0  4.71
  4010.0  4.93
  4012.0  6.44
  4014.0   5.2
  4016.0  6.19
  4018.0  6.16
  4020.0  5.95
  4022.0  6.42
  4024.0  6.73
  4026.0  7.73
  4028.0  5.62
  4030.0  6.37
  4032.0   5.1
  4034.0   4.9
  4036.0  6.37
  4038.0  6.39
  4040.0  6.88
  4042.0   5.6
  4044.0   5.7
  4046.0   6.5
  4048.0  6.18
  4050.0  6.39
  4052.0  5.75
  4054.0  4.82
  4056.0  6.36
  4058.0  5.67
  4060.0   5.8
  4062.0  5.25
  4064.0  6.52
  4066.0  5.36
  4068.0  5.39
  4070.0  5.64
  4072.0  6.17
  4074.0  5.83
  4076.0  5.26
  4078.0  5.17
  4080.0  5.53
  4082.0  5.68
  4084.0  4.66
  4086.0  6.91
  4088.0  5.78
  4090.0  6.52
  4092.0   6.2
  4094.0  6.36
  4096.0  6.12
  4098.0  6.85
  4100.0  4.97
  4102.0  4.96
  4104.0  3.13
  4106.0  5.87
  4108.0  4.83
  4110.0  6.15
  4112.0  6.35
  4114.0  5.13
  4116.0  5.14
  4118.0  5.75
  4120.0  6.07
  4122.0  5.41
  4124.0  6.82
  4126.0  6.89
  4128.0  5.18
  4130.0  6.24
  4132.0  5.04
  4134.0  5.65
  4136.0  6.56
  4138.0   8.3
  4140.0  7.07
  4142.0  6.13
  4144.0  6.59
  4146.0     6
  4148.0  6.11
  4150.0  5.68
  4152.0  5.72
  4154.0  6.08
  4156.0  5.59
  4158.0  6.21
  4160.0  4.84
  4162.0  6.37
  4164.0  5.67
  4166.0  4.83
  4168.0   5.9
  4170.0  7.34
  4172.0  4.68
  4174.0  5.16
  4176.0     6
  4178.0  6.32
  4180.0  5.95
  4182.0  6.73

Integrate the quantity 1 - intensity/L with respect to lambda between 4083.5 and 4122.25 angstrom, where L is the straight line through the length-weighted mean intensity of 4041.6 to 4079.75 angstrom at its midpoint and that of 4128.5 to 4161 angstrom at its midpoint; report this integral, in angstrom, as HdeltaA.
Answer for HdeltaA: 1.6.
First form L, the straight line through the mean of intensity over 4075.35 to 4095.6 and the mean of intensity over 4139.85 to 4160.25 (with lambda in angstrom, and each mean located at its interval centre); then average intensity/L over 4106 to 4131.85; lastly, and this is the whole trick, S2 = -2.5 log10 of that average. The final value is 0.02 mag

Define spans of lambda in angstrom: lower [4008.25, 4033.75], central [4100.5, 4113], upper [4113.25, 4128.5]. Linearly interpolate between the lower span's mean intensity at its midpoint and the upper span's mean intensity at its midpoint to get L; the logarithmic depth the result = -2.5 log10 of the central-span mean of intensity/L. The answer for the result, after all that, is 0.13 mag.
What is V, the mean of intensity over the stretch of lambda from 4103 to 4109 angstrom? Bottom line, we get 4.61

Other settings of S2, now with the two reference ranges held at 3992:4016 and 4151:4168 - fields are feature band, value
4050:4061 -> -0.03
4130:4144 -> -0.14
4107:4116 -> 0.01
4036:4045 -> -0.11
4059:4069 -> -0.02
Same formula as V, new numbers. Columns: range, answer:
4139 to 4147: 6.45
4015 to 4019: 6.18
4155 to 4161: 5.55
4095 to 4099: 6.48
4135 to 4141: 7.31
